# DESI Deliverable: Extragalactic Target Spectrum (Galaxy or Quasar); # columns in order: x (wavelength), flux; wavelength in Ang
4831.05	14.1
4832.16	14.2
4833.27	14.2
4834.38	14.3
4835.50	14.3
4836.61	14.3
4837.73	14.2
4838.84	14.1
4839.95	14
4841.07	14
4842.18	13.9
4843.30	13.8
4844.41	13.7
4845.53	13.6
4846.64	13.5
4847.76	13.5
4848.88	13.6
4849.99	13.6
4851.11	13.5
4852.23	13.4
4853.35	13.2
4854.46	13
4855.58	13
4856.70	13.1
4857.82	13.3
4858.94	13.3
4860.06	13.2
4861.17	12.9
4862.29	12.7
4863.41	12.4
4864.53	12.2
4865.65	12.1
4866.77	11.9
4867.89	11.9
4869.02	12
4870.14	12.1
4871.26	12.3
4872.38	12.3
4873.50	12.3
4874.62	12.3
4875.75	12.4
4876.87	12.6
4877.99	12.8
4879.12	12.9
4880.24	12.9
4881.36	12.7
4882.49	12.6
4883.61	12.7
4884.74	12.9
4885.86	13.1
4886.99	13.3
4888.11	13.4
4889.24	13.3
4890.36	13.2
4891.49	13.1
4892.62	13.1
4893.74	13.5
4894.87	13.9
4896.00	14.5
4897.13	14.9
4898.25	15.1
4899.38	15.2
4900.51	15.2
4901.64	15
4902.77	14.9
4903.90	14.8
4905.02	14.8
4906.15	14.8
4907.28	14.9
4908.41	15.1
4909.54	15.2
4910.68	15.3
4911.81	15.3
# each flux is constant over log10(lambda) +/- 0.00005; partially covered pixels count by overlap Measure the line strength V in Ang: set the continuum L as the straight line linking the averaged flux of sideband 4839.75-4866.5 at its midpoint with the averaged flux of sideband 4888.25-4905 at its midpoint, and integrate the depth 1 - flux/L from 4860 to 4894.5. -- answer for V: 2.8 Ang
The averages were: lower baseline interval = 13.2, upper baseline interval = 14.3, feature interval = 12.7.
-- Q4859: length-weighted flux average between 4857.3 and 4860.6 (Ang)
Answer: 13.3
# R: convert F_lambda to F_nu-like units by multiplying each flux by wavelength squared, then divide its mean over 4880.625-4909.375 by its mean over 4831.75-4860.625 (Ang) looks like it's 1.05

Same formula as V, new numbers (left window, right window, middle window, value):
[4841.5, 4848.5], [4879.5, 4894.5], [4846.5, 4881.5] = 1.7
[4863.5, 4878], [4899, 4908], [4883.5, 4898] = 0.4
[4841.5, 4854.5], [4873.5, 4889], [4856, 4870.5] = 0.7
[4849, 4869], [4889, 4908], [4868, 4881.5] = 1.0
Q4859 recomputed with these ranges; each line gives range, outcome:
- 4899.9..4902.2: 15.1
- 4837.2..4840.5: 14.1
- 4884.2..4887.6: 13.1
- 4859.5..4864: 12.8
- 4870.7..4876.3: 12.3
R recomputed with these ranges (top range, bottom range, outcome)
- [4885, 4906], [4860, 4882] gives 1.15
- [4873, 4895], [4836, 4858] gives 0.96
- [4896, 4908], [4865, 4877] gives 1.24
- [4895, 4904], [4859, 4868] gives 1.21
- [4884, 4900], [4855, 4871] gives 1.11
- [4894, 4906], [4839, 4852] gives 1.10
